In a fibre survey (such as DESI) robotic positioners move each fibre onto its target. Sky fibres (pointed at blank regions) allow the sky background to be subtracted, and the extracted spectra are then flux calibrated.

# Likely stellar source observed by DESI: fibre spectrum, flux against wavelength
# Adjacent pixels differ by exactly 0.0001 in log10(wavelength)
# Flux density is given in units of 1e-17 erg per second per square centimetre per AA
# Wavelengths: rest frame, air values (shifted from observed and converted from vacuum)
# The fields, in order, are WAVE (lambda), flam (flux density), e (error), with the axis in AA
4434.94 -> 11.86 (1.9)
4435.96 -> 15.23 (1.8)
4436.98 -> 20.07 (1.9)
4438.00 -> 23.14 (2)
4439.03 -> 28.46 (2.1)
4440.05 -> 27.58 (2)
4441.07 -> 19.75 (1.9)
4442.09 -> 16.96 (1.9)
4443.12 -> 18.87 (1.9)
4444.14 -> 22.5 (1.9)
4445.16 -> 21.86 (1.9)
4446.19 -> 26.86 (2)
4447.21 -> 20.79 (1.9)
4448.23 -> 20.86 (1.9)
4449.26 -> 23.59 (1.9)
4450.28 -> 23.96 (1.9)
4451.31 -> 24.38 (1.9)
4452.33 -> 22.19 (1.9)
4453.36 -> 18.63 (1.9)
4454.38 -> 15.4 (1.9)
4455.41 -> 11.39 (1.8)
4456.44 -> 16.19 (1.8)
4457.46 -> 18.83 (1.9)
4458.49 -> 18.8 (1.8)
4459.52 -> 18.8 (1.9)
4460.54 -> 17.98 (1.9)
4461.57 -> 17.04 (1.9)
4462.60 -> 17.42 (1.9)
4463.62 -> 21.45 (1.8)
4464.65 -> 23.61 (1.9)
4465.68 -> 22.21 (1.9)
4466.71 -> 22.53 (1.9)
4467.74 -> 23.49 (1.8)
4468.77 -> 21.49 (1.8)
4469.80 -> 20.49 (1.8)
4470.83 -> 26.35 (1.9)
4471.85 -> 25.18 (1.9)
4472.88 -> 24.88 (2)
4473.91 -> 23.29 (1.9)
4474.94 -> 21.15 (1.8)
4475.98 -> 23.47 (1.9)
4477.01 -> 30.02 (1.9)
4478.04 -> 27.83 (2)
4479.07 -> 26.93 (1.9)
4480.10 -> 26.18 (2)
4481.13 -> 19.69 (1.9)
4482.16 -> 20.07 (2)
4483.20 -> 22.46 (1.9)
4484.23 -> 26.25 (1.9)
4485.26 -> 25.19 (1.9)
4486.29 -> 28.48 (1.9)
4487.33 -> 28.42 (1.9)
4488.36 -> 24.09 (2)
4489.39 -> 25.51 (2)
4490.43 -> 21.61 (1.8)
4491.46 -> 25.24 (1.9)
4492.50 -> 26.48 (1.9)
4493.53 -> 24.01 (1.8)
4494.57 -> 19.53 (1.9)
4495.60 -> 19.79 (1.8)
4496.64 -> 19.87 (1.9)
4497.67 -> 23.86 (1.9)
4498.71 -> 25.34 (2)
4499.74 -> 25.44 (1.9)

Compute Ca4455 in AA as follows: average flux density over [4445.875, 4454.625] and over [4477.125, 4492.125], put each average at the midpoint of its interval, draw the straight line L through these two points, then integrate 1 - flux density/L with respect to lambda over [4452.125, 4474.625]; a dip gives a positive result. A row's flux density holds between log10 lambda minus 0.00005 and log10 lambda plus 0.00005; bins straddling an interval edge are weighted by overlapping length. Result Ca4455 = 2.8 AA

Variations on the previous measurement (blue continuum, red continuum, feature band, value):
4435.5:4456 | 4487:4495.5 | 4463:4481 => -0.94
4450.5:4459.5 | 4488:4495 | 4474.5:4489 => -1.73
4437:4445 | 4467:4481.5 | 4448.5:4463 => 2.65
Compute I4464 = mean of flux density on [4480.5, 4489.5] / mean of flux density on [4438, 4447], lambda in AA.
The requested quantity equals 1.07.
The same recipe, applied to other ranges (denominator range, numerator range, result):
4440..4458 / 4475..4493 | 1.23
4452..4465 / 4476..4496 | 1.36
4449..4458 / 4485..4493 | 1.33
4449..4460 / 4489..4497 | 1.19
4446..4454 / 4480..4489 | 1.09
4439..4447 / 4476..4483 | 1.11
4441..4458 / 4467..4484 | 1.19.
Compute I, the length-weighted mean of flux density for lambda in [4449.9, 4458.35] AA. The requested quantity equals 18.8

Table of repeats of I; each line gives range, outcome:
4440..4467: 20.2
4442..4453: 22.2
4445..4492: 22.5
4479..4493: 24.7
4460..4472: 21.5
